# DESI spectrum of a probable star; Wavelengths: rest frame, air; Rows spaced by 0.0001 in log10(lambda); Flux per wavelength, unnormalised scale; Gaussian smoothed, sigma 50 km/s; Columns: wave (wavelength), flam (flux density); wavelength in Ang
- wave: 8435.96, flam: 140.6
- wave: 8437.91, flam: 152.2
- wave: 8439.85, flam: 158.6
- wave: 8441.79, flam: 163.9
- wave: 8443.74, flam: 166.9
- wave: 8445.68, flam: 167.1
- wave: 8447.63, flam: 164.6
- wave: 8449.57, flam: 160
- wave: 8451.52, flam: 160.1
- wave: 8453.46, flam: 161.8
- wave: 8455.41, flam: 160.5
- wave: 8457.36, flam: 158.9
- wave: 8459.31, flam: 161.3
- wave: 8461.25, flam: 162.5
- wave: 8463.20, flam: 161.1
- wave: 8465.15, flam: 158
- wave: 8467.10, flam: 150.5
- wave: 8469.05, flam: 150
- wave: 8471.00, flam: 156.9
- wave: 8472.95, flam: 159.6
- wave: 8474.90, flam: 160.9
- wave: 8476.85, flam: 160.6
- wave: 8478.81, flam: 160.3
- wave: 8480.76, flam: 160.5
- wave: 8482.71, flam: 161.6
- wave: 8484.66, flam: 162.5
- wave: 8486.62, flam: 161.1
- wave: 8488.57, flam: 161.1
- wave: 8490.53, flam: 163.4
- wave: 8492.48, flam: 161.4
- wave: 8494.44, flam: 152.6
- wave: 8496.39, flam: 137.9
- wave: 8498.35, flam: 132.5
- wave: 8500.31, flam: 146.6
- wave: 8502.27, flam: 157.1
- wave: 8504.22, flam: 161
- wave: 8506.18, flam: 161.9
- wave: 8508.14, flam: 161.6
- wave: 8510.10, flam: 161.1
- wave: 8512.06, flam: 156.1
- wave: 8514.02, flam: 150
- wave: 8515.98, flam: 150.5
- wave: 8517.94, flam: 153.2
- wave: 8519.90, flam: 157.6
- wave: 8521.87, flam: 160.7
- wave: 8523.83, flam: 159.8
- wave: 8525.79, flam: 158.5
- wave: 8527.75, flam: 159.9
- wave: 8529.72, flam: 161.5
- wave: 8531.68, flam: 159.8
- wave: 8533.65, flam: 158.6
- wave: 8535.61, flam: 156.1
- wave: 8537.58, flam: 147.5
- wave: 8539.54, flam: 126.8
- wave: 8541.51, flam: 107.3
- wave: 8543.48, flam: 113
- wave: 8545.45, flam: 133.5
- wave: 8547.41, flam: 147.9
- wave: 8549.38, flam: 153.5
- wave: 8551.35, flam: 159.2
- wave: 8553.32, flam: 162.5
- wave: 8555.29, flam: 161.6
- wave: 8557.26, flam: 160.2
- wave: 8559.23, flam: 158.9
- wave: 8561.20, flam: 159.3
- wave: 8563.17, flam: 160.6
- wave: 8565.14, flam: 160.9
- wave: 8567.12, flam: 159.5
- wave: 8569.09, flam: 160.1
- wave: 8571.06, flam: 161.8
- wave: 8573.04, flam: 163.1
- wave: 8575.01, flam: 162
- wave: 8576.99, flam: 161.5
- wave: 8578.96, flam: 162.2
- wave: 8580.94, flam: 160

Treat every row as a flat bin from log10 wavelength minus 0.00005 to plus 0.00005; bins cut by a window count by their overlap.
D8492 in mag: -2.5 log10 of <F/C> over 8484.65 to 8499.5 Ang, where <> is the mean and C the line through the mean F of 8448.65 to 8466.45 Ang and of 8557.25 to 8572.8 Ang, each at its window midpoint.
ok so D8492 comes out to 0.05 mag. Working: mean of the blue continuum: 160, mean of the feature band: 153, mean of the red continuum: 160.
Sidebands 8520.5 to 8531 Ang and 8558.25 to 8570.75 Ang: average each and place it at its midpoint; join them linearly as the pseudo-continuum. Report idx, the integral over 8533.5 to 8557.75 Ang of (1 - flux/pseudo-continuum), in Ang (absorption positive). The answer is 2.4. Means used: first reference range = 160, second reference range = 160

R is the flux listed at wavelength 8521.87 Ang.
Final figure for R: 160.7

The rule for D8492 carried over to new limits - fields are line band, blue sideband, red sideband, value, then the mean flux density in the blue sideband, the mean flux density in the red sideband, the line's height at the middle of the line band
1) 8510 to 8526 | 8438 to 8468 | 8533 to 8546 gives -0.11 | 161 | 134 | 141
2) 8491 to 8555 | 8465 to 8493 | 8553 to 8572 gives 0.06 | 159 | 160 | 160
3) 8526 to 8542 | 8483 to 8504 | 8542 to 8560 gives 0.01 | 154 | 149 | 150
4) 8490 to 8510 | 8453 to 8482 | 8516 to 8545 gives 0.00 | 159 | 148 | 153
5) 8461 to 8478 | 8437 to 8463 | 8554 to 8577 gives 0.03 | 161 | 161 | 161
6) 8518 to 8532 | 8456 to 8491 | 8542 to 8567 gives -0.03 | 159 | 152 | 155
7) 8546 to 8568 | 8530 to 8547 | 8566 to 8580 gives -0.05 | 139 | 161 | 151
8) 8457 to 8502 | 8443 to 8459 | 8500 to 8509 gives 0.03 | 162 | 158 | 160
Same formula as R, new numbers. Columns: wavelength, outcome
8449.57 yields 160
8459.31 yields 161.3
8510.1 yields 161.1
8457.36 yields 158.9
